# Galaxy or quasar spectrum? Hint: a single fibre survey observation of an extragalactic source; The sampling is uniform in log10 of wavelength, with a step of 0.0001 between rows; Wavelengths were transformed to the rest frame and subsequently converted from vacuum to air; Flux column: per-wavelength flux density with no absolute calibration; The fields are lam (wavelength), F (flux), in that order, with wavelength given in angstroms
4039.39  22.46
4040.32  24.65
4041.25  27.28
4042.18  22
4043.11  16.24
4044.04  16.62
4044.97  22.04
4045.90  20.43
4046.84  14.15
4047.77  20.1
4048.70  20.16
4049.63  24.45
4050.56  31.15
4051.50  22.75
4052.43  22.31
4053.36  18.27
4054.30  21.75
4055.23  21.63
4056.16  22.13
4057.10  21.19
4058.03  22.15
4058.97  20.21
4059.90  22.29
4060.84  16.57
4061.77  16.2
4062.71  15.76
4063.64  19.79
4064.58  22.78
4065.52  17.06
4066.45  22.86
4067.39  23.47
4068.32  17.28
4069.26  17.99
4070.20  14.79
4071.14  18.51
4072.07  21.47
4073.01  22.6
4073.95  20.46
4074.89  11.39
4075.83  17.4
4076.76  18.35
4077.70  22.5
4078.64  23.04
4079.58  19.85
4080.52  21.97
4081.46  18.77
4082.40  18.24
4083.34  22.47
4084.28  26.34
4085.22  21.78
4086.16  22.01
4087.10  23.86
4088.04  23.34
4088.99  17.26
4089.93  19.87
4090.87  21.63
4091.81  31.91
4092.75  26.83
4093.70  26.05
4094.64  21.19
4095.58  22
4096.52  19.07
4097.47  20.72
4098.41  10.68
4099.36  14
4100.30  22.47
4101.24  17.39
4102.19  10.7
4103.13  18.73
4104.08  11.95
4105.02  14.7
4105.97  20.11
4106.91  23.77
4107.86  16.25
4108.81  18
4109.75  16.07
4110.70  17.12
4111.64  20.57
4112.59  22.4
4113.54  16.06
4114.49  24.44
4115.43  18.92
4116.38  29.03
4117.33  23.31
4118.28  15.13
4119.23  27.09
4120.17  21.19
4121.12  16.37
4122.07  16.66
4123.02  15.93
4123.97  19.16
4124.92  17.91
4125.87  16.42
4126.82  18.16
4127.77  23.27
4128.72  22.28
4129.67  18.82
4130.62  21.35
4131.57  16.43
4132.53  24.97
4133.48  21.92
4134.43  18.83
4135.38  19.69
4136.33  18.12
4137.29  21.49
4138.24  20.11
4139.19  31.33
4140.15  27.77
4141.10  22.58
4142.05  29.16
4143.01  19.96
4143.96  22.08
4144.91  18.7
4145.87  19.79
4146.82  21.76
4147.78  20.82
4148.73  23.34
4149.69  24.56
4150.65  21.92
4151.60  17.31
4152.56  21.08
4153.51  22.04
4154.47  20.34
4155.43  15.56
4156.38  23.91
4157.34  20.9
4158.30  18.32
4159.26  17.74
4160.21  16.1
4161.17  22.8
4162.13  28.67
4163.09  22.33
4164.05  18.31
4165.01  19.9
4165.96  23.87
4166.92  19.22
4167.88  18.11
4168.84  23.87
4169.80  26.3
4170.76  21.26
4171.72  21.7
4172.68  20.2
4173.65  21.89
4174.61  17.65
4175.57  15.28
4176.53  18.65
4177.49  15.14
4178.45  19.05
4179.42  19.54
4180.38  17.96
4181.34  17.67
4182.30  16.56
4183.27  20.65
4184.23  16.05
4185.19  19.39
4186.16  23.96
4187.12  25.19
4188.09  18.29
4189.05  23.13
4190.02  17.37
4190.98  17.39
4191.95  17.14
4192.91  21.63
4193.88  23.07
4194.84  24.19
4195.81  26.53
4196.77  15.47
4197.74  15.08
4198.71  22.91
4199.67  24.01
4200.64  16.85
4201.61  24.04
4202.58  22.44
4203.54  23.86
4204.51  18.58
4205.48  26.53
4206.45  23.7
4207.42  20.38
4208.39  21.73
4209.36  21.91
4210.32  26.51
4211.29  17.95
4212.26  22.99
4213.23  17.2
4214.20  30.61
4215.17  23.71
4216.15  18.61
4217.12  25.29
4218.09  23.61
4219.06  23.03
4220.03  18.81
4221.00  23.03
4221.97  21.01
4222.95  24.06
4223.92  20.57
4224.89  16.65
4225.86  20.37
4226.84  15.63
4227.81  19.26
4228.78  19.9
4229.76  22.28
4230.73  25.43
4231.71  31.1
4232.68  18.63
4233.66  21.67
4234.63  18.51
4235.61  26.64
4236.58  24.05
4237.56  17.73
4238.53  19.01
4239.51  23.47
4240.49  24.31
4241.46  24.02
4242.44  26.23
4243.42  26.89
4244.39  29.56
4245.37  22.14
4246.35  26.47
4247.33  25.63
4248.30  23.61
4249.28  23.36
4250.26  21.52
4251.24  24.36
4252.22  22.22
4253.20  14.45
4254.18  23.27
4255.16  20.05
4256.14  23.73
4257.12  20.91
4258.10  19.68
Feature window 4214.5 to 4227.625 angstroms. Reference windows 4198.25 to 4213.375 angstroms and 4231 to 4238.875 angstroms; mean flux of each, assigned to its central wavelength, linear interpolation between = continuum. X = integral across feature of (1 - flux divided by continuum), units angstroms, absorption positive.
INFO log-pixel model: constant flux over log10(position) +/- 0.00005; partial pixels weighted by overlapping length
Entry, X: 0.6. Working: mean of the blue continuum 22.1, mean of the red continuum 22.3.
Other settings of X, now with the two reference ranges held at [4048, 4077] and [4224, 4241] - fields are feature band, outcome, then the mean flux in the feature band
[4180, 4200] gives 0.92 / 20.2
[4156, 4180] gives 0.64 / 20.4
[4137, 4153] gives -1.39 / 22.6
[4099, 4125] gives 2.21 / 18.8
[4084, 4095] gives -1.67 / 23.5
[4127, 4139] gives -0.06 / 20.8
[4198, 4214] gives -0.59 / 22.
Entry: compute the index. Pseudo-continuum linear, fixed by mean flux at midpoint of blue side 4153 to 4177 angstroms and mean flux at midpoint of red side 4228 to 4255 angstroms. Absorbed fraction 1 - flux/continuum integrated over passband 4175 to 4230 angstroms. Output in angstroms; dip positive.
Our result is 2.79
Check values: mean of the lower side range 20.6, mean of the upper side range 23.1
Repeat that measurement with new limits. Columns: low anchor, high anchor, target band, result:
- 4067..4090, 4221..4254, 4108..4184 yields 2.40 angstroms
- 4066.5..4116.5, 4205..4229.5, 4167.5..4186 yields 1.52 angstroms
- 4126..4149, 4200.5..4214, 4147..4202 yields 3.78 angstroms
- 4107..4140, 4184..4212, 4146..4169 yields -0.19 angstroms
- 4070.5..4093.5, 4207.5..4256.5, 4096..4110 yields 2.92 angstroms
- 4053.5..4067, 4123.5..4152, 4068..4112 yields 2.01 angstroms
